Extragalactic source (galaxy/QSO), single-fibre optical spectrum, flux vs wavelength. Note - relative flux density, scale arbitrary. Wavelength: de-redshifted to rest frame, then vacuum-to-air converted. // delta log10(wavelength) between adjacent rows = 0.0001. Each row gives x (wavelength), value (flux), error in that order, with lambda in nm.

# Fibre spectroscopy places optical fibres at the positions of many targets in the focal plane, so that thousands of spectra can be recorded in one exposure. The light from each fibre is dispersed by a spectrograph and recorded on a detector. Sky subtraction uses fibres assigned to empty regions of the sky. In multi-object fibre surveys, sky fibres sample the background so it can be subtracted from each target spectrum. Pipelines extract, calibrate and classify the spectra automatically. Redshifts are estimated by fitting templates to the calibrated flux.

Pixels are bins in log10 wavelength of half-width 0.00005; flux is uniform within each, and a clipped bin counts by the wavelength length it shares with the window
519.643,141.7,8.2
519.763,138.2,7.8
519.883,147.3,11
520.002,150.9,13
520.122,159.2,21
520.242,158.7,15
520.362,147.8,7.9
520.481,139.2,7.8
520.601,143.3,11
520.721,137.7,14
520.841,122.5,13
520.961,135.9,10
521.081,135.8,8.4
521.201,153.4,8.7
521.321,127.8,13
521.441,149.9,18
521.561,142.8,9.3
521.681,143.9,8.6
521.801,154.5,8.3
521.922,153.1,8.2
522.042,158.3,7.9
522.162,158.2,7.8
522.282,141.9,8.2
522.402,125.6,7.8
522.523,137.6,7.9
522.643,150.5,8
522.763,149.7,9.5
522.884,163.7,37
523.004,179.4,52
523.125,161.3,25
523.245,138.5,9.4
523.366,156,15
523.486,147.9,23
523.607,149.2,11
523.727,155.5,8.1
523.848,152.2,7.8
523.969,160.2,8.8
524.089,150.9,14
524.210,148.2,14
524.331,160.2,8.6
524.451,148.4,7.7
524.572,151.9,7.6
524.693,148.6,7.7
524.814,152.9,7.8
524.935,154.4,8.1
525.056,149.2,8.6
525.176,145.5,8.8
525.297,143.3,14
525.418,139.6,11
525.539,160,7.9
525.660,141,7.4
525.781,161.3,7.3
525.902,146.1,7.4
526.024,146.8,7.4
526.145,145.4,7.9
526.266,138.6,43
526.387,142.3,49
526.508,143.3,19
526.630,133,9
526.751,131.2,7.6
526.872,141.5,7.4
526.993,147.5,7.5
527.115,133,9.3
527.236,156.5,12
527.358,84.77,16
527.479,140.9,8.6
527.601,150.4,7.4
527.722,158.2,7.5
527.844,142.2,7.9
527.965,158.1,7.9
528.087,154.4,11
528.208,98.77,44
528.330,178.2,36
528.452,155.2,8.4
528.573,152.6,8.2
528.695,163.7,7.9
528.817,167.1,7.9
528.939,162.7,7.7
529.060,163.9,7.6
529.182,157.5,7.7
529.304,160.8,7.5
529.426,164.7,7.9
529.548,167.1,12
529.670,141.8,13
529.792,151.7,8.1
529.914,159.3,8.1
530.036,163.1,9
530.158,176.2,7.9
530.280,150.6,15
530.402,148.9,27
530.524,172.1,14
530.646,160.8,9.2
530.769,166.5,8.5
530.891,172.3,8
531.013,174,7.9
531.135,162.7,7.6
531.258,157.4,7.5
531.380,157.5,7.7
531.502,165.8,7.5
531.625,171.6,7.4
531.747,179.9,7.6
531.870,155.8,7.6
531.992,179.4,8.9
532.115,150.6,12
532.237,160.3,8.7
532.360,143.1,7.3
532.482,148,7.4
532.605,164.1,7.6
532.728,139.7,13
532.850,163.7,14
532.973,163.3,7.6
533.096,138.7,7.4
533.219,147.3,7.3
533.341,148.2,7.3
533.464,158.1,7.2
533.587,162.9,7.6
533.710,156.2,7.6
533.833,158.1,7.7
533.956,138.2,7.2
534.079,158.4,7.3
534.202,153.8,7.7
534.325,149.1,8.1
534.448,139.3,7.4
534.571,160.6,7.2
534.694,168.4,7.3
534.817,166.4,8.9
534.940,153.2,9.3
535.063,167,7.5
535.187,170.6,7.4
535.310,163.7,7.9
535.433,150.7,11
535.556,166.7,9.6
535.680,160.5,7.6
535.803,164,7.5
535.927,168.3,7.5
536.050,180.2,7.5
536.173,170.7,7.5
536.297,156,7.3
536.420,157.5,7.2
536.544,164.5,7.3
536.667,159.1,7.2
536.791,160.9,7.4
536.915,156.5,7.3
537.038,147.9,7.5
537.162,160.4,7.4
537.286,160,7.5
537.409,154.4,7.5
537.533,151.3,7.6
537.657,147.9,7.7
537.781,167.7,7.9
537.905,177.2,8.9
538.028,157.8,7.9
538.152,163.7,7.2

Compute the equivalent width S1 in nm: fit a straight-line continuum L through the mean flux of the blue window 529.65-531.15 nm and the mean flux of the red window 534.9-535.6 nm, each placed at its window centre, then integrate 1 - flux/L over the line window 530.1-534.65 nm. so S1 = 0.11 nm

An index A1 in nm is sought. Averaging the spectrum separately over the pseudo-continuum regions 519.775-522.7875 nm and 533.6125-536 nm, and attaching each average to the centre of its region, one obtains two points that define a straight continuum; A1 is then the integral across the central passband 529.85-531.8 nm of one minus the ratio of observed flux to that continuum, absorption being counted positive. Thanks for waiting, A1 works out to -0.13 nm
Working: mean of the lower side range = 145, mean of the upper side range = 159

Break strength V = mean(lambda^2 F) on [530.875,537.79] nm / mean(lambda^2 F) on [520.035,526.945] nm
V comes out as 1.12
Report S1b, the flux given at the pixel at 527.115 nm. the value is 133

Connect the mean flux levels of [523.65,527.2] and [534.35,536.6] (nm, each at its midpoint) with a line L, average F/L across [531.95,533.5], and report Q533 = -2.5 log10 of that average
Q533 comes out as 0.03 mag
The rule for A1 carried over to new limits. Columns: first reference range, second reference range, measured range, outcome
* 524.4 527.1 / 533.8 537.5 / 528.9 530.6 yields -0.10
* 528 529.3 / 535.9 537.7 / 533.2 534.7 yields 0.05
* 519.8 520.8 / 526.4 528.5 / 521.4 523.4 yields -0.07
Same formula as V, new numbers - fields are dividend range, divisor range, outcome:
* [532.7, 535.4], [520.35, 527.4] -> 1.11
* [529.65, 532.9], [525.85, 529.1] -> 1.12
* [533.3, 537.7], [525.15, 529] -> 1.12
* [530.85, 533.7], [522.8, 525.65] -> 1.07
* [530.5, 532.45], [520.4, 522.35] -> 1.19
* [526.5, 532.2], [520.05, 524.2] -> 1.08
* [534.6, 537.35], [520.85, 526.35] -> 1.14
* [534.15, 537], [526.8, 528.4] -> 1.17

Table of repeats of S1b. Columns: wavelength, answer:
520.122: 159.2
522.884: 163.7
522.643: 150.5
